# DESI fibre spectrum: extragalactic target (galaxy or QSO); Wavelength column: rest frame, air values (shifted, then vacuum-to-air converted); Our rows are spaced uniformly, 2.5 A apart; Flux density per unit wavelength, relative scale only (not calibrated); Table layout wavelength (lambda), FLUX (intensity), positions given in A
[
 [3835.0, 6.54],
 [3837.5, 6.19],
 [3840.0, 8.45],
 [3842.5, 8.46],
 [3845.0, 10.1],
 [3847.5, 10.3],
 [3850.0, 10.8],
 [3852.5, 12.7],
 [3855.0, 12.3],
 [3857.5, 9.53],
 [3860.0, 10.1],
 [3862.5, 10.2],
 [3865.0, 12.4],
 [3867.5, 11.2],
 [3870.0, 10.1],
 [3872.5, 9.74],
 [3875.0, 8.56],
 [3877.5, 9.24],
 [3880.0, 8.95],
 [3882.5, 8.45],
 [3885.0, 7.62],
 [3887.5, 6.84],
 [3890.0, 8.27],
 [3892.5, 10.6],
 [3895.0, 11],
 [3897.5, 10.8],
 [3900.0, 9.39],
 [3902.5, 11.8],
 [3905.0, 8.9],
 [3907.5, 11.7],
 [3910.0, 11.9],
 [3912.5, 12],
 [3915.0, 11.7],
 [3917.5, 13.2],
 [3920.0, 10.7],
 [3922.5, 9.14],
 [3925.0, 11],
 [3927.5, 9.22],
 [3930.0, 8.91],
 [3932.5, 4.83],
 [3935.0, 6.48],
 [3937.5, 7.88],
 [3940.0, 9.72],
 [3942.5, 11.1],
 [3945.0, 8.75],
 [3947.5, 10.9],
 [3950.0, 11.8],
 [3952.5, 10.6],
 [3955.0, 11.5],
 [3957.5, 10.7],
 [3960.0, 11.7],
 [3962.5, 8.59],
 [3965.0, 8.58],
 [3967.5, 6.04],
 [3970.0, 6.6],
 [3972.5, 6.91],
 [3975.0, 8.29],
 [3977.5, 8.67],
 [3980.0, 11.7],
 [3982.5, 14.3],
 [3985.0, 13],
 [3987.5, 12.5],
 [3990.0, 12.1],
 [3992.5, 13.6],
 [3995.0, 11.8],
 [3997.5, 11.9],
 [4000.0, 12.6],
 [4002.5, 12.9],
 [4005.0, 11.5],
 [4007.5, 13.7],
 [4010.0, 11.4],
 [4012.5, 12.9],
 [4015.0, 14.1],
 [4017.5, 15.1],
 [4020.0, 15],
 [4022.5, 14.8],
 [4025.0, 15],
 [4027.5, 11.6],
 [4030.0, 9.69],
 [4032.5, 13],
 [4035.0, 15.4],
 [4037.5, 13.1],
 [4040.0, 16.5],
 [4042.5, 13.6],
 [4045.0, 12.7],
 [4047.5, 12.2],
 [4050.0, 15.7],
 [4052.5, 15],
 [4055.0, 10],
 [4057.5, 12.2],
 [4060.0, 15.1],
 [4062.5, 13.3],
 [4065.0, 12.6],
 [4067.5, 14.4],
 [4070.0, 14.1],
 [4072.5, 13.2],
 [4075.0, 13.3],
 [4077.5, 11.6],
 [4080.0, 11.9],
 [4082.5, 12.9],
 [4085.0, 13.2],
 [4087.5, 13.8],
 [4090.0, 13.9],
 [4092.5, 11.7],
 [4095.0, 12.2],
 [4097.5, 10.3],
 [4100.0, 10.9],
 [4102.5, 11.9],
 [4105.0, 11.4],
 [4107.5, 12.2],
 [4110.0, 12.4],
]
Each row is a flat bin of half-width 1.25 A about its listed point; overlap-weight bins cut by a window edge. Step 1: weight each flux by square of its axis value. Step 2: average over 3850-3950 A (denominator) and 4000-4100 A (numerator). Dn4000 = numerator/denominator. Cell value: 1.4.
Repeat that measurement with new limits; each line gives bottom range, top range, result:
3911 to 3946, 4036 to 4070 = 1.50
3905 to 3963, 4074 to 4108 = 1.30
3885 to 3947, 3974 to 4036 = 1.35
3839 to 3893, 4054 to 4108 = 1.43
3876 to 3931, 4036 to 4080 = 1.44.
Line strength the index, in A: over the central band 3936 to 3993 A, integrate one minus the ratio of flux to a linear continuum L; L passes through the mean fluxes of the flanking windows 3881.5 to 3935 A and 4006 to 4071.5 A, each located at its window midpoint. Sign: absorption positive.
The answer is 6.3 A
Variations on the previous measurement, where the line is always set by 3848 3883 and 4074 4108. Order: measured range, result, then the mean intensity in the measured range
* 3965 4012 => 1.40 A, 11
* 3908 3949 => 3.67 A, 9.89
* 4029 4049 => -2.64 A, 13.3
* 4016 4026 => -2.85 A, 15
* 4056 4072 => -2.06 A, 13.5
